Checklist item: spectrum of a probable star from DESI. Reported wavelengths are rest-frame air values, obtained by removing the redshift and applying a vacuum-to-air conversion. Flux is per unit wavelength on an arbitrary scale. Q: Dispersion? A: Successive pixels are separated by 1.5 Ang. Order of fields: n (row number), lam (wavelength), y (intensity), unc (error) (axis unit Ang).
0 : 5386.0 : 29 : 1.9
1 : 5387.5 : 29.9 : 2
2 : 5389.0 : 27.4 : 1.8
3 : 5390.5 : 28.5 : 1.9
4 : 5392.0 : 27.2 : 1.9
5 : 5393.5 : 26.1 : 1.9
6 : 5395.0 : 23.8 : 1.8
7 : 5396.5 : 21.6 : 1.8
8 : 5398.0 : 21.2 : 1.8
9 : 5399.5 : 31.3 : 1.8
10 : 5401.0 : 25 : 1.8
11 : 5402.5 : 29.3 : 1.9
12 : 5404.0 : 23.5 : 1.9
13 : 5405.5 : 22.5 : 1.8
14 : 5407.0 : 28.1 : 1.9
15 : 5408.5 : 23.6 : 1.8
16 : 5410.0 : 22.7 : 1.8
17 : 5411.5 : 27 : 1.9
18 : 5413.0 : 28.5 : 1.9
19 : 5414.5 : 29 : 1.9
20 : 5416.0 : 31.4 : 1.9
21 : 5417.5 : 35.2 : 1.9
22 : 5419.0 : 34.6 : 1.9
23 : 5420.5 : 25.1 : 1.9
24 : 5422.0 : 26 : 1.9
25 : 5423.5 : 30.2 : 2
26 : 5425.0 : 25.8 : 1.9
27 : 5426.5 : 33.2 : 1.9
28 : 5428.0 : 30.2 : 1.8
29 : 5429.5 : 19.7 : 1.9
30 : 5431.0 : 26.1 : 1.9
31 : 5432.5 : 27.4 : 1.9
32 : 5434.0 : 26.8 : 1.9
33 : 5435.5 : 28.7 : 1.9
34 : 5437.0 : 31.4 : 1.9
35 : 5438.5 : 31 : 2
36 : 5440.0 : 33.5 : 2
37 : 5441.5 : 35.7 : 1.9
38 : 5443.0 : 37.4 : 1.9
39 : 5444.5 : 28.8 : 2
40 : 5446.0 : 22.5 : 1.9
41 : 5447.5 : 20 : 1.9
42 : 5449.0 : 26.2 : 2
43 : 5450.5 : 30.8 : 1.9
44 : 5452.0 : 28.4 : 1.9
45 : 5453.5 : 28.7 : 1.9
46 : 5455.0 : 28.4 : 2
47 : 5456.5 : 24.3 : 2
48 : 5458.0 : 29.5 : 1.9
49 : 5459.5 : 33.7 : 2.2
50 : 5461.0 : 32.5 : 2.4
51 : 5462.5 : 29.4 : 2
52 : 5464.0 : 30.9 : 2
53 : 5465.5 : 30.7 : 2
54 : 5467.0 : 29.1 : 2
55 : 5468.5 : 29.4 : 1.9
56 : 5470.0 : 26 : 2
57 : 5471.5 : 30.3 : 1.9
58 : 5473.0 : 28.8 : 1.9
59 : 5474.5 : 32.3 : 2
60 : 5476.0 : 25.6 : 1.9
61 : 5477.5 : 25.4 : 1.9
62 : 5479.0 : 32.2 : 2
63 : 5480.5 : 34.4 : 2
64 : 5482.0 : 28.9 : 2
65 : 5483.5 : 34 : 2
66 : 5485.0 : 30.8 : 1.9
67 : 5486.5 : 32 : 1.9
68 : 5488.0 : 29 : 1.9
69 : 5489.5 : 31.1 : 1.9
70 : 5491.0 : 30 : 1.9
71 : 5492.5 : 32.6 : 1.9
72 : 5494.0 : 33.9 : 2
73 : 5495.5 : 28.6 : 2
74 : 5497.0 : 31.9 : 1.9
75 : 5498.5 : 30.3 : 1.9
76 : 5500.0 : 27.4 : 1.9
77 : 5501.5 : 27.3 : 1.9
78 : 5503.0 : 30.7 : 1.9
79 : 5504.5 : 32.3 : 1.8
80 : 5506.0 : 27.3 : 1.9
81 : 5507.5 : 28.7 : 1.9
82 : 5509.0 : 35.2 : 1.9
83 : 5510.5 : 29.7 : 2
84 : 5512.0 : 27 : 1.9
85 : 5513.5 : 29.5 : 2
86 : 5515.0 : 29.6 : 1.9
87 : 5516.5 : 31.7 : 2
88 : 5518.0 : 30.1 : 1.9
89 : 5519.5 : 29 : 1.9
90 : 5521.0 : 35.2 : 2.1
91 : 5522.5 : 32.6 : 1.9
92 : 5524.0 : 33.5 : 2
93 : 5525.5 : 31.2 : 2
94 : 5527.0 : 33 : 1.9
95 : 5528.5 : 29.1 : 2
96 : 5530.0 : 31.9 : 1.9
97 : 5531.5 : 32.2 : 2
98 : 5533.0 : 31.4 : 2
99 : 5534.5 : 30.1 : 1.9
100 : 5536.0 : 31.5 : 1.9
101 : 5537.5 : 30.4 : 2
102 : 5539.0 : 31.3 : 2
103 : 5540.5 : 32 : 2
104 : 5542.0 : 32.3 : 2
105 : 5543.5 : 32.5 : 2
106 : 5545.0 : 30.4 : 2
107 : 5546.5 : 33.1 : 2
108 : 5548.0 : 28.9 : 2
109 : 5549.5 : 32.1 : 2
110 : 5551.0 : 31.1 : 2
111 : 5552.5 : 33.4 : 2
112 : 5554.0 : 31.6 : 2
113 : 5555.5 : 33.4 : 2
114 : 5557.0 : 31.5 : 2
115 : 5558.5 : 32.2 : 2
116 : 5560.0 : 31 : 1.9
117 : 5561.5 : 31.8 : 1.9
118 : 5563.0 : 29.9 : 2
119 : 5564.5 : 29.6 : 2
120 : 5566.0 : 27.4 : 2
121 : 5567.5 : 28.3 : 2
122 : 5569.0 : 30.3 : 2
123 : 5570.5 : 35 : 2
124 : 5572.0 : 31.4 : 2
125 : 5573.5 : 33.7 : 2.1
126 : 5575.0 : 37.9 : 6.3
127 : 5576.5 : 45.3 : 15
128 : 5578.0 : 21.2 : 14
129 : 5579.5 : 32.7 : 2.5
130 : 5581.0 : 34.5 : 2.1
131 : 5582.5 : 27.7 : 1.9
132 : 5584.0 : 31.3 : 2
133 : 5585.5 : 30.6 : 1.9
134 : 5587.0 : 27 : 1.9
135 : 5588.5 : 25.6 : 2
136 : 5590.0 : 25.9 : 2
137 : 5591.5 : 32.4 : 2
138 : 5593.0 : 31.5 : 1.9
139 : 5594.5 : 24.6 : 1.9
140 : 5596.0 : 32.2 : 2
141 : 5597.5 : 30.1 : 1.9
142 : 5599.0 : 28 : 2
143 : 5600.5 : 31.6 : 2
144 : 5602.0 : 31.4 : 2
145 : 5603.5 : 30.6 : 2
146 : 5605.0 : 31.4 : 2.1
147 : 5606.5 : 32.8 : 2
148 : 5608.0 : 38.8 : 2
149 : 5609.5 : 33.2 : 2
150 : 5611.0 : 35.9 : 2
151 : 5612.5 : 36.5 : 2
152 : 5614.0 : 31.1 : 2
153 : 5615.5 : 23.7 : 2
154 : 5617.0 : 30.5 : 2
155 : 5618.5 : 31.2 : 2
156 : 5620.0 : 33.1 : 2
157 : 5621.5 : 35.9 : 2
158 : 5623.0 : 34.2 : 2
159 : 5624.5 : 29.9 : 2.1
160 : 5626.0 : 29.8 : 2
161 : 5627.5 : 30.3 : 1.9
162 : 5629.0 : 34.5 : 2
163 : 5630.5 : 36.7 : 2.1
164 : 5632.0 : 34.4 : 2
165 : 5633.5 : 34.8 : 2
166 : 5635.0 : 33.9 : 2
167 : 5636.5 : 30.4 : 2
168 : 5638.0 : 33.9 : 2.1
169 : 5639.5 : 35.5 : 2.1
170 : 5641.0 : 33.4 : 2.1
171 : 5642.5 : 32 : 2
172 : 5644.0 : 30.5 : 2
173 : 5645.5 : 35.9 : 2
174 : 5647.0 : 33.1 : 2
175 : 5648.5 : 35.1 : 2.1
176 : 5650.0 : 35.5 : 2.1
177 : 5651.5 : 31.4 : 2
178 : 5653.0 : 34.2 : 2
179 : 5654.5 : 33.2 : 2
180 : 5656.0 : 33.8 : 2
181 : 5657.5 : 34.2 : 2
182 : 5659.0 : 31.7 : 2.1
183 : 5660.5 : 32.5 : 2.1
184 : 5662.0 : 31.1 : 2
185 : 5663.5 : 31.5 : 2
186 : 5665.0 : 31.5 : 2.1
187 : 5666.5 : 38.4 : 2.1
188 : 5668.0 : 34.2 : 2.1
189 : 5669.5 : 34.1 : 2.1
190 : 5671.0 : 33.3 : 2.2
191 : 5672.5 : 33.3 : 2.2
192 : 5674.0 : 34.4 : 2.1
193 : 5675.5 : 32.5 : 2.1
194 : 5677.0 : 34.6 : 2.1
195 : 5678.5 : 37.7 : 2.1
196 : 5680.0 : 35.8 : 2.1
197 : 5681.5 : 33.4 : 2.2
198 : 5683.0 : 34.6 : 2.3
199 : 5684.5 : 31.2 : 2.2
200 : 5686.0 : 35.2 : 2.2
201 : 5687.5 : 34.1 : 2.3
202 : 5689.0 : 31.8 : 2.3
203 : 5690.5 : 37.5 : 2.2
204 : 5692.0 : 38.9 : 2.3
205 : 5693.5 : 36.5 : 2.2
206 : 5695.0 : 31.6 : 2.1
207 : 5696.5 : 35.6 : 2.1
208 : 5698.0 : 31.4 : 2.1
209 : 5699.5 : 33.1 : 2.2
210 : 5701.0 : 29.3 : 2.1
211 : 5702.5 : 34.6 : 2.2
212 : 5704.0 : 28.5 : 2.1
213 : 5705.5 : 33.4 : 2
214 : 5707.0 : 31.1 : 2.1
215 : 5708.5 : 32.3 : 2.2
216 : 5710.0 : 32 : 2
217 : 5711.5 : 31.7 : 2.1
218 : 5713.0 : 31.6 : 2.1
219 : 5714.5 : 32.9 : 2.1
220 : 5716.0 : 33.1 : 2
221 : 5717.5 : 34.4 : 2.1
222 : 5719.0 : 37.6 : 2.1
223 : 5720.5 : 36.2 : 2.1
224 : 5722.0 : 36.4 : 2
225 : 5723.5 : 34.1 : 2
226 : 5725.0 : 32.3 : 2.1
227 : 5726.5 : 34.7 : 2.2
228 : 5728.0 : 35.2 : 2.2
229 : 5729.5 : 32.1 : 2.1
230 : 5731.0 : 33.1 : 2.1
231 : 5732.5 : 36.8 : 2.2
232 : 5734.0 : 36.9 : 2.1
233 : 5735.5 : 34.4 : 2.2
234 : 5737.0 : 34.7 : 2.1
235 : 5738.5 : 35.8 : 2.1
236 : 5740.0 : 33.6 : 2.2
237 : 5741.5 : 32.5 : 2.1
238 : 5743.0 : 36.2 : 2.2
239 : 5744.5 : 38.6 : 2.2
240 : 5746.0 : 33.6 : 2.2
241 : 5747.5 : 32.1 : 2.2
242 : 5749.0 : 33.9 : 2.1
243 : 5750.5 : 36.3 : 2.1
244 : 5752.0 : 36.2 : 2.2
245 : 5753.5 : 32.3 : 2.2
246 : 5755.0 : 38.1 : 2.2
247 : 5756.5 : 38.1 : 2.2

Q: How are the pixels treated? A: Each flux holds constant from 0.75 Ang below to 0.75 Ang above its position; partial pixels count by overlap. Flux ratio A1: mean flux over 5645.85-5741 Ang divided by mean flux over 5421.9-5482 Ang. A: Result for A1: 1.2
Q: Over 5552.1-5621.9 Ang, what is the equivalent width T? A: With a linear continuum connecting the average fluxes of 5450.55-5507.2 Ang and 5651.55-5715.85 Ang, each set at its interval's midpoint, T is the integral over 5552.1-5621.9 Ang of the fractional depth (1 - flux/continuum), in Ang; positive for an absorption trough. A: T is 0.9 Ang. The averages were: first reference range 29.9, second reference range 33.4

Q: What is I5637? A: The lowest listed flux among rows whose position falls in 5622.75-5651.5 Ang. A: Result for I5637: 29.8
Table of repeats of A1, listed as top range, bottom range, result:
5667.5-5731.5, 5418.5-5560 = 1.12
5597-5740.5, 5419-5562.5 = 1.11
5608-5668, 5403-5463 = 1.16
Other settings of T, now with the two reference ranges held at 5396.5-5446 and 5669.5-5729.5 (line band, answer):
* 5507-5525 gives -0.53 Ang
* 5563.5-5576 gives -0.29 Ang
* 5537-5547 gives -0.35 Ang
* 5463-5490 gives -0.64 Ang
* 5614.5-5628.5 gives 0.52 Ang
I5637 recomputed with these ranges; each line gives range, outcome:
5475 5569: 25.4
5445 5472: 20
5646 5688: 31.1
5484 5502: 27.3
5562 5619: 21.2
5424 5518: 19.7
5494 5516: 27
